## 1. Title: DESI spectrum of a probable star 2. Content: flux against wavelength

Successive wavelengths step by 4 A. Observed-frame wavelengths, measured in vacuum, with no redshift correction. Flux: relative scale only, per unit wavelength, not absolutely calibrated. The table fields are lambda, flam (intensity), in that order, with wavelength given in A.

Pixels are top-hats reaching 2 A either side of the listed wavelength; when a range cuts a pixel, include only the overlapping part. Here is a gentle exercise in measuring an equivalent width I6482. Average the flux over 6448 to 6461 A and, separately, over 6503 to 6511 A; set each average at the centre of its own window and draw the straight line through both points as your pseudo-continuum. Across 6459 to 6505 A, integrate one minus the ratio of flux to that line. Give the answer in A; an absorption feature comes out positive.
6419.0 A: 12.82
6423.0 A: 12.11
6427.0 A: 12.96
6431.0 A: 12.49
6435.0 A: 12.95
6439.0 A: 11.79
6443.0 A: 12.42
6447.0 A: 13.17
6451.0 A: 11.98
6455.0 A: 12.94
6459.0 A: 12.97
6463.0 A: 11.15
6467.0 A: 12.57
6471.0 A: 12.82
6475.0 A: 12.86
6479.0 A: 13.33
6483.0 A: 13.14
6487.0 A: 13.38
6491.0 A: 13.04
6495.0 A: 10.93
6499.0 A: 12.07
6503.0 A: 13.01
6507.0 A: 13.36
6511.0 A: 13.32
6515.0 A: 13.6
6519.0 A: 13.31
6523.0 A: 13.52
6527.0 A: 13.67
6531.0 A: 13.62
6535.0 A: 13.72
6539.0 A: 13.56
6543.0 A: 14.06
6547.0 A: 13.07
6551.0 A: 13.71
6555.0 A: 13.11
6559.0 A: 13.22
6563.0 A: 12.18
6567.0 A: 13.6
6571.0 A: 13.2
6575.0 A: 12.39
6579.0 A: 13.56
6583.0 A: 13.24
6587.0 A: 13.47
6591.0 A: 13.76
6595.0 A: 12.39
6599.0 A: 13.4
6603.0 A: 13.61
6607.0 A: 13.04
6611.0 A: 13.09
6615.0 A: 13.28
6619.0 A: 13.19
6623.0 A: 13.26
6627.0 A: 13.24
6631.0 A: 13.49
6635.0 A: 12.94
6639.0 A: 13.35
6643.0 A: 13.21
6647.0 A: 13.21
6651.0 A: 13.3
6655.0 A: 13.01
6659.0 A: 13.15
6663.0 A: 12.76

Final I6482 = 1.4 A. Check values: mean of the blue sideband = 12.7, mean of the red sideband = 13.3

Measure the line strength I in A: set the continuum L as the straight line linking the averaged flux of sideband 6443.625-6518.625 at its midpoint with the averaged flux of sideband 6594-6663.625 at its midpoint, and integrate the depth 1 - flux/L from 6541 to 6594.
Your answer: -1.0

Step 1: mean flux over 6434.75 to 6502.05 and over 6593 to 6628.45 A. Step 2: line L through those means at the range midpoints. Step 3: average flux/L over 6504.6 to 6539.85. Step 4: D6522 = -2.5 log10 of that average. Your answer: -0.06 mag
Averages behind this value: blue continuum 12.6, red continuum 13.2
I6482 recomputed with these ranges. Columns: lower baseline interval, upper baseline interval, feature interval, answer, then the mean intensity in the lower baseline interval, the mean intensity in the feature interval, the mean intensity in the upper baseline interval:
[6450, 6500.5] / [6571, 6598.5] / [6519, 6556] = -1.9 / 12.6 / 13.6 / 13.2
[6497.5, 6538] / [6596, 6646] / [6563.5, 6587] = 0.2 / 13.3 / 13.2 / 13.2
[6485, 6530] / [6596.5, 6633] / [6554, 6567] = 0.2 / 13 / 12.9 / 13.3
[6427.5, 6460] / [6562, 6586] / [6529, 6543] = -0.8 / 12.6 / 13.7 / 13.1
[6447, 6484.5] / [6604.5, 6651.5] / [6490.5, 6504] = 0.7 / 12.7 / 12.1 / 13.2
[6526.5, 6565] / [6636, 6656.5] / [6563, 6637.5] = 0.5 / 13.4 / 13.2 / 13.2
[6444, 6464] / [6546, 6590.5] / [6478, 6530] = -1.0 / 12.5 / 13.1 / 13.2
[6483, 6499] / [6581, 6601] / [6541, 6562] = -0.7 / 12.5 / 13.4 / 13.3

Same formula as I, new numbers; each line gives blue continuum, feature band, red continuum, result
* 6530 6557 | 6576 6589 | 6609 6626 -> 0.0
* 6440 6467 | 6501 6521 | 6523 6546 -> 0.0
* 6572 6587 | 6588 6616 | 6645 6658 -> -0.2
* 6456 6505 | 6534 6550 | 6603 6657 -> -0.9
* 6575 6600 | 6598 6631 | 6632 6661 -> -0.2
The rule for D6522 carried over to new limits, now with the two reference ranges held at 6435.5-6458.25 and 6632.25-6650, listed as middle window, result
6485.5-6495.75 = 0.01 mag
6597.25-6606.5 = -0.03 mag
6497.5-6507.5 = 0.00 mag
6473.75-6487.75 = -0.05 mag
